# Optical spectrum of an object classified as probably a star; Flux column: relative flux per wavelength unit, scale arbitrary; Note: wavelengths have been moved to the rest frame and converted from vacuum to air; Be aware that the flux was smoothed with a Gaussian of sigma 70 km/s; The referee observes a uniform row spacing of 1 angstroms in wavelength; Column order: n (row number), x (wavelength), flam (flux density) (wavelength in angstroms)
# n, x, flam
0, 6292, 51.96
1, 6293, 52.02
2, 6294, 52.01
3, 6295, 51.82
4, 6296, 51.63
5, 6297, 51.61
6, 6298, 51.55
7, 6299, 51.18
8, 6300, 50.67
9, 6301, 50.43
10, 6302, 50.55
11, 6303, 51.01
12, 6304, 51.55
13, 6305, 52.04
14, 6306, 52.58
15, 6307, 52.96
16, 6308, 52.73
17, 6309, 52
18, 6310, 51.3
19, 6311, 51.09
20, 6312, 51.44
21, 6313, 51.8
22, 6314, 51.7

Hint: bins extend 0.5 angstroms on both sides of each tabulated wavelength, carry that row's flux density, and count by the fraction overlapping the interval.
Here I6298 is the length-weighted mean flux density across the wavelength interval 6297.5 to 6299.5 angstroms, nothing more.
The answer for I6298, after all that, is 51.4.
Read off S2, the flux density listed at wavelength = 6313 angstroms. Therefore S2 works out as 51.8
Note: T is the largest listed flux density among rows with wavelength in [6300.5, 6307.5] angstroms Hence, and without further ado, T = 52.96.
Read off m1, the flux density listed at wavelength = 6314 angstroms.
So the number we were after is 51.7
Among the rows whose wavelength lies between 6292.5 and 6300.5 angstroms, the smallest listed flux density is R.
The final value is 50.67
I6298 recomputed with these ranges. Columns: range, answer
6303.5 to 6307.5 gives 52.3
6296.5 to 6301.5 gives 51.1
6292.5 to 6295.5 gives 51.9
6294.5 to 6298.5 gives 51.7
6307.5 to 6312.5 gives 51.7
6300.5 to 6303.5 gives 50.7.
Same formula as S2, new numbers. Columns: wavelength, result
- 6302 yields 50.55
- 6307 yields 52.96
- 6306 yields 52.58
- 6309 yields 52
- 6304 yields 51.55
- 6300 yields 50.67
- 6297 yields 51.61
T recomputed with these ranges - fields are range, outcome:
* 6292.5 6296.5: 52.02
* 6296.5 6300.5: 51.61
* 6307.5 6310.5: 52.73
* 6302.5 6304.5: 51.55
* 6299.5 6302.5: 50.67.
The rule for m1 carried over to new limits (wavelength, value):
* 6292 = 51.96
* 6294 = 52.01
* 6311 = 51.09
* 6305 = 52.04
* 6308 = 52.73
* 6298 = 51.55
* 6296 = 51.63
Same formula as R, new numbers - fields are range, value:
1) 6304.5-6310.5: 51.3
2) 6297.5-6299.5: 51.18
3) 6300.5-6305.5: 50.43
